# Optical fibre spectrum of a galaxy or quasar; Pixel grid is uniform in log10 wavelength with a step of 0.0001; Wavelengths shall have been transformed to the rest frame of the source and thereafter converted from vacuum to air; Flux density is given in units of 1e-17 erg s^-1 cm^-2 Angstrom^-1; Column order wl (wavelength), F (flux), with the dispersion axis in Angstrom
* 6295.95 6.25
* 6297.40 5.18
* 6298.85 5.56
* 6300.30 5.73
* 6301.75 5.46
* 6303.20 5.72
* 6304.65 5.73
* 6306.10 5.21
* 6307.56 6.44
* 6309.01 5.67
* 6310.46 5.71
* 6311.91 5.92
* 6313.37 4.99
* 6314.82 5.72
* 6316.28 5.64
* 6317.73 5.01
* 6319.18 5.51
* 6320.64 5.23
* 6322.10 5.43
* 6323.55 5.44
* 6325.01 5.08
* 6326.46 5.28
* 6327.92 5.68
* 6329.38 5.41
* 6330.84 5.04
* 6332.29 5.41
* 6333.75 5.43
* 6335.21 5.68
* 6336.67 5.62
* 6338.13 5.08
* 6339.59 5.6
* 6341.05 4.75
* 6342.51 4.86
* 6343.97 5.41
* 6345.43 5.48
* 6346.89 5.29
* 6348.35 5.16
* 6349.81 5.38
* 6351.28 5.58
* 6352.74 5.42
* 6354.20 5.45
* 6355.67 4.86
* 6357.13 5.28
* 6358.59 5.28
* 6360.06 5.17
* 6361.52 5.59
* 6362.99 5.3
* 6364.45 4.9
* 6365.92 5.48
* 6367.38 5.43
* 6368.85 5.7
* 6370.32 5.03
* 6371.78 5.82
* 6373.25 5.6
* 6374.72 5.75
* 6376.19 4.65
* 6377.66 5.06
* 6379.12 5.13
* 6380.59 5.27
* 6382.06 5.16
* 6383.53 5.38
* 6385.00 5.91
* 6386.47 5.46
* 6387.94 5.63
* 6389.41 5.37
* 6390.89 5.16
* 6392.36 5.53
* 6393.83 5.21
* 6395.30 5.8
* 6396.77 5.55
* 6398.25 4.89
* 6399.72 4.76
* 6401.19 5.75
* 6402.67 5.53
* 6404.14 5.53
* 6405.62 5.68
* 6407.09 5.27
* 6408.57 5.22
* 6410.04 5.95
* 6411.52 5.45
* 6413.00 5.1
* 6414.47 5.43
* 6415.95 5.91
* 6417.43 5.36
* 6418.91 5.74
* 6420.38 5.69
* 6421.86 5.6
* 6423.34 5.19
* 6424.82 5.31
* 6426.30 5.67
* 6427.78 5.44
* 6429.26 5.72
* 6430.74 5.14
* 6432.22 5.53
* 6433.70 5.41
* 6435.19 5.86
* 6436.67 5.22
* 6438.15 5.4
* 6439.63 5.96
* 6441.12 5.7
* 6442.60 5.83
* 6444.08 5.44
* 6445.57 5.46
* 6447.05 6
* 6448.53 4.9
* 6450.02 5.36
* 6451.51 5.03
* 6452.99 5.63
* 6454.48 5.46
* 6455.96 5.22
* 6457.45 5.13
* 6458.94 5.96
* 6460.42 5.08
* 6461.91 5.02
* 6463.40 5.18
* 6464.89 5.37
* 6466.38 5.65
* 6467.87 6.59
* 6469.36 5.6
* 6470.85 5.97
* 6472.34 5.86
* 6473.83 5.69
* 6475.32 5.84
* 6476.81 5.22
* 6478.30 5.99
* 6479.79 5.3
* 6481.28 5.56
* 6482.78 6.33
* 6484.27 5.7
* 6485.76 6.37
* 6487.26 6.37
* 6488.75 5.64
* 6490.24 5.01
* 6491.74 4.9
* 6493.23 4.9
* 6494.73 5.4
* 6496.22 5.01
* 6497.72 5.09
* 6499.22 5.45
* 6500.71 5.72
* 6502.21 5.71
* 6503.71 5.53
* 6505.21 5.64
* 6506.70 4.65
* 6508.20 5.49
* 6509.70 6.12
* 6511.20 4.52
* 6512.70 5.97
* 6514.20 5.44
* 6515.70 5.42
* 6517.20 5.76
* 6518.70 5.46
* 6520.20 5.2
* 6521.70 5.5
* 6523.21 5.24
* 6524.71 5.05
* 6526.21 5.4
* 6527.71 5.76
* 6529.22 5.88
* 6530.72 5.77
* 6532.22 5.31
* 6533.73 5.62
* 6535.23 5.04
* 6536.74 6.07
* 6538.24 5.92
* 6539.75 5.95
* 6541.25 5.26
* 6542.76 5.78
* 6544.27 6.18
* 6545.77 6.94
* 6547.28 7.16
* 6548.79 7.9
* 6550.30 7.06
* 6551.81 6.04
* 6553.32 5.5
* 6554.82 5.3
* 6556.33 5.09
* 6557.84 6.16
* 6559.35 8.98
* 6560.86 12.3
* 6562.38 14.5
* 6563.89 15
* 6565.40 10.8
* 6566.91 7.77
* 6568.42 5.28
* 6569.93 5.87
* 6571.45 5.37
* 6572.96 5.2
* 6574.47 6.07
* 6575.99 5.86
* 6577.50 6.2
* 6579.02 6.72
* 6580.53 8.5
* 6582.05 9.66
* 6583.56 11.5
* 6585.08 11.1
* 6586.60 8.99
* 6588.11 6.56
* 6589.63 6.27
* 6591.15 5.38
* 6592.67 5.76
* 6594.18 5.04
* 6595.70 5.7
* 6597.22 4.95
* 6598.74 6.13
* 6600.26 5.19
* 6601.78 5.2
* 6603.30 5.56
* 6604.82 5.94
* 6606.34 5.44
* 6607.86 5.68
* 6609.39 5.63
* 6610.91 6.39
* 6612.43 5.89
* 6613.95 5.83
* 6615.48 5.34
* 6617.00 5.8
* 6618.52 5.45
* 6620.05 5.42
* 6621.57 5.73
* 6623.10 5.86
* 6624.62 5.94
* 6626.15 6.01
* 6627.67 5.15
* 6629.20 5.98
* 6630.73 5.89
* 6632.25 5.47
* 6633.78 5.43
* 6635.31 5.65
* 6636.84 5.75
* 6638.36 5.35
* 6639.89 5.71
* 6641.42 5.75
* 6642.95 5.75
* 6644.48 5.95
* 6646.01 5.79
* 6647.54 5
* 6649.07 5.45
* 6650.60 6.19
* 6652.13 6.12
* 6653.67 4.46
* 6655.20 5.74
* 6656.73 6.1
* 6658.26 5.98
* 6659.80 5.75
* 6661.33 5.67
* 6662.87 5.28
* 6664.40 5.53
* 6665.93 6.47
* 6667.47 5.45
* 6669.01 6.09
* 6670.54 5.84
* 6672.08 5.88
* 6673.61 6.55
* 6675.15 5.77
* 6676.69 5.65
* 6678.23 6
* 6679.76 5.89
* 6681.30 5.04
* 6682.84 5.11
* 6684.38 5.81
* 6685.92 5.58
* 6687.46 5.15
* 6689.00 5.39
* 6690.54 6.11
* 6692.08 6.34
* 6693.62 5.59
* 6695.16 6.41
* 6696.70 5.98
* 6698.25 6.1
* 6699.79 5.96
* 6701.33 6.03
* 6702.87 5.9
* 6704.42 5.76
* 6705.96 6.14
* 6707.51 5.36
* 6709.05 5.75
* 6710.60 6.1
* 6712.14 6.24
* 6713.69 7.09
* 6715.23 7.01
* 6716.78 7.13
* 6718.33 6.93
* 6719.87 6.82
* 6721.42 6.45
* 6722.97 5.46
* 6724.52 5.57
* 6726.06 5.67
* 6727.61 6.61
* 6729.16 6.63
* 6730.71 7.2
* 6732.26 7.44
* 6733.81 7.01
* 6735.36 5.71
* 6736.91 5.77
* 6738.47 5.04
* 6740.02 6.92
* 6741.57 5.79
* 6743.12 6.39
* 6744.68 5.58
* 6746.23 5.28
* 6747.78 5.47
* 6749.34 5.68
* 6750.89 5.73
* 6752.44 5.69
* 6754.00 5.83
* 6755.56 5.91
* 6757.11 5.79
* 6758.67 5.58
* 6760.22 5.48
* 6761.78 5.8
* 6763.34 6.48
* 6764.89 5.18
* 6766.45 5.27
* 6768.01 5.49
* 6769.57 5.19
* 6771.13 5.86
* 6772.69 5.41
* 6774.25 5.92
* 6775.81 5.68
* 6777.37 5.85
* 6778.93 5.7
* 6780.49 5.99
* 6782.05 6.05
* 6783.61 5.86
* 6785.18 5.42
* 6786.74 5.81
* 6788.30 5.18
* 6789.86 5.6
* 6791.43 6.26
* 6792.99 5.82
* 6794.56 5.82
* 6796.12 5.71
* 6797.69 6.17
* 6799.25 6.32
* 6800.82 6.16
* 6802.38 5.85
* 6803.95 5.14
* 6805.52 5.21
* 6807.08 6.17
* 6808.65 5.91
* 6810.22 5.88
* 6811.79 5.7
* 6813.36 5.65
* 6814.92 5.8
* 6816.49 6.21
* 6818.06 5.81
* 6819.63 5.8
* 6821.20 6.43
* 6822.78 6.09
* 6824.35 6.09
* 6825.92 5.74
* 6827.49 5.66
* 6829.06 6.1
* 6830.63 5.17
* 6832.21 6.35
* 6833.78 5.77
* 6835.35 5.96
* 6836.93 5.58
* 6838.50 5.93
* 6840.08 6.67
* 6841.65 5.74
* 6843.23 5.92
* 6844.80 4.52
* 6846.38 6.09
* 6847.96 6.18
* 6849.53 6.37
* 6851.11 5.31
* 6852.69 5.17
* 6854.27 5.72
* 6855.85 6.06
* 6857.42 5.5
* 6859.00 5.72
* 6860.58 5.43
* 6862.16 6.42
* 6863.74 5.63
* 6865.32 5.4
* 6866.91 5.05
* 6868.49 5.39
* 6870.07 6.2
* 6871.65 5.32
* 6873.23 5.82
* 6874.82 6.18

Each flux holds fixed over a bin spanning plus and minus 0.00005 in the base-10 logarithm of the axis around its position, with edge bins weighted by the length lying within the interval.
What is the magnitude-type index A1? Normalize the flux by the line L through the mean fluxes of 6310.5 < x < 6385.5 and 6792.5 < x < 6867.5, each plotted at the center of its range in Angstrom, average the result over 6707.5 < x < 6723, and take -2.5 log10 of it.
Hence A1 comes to -0.14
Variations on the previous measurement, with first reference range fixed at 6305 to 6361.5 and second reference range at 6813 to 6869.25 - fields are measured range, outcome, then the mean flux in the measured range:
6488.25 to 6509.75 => 0.04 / 5.32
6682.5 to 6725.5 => -0.07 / 6.05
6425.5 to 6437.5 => -0.01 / 5.5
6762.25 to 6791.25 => 0.01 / 5.68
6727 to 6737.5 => -0.16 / 6.64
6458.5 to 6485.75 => -0.03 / 5.68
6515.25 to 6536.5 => 0.01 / 5.47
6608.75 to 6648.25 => -0.01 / 5.69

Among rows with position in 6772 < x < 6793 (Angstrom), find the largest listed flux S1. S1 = 6.26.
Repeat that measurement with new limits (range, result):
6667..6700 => 6.55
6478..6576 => 15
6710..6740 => 7.44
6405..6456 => 6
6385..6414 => 5.95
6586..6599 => 8.99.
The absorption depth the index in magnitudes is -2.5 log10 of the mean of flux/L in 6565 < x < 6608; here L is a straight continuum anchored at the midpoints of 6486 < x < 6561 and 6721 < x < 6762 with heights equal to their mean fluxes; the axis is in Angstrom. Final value -0.14 mag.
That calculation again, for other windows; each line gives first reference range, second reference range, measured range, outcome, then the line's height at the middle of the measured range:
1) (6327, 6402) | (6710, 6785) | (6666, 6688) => 0.03 mag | 5.89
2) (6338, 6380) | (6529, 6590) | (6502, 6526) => 0.25 mag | 6.85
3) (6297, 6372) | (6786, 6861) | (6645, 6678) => -0.01 mag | 5.68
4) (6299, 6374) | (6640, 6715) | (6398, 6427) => 0.01 mag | 5.51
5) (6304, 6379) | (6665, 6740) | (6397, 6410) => 0.03 mag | 5.5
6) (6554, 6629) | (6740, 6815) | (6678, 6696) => 0.11 mag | 6.28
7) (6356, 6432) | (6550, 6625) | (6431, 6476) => 0.06 mag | 5.85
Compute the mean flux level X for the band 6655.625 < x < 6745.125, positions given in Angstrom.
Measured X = 6.04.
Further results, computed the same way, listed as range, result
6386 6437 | 5.46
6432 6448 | 5.61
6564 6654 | 6.24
